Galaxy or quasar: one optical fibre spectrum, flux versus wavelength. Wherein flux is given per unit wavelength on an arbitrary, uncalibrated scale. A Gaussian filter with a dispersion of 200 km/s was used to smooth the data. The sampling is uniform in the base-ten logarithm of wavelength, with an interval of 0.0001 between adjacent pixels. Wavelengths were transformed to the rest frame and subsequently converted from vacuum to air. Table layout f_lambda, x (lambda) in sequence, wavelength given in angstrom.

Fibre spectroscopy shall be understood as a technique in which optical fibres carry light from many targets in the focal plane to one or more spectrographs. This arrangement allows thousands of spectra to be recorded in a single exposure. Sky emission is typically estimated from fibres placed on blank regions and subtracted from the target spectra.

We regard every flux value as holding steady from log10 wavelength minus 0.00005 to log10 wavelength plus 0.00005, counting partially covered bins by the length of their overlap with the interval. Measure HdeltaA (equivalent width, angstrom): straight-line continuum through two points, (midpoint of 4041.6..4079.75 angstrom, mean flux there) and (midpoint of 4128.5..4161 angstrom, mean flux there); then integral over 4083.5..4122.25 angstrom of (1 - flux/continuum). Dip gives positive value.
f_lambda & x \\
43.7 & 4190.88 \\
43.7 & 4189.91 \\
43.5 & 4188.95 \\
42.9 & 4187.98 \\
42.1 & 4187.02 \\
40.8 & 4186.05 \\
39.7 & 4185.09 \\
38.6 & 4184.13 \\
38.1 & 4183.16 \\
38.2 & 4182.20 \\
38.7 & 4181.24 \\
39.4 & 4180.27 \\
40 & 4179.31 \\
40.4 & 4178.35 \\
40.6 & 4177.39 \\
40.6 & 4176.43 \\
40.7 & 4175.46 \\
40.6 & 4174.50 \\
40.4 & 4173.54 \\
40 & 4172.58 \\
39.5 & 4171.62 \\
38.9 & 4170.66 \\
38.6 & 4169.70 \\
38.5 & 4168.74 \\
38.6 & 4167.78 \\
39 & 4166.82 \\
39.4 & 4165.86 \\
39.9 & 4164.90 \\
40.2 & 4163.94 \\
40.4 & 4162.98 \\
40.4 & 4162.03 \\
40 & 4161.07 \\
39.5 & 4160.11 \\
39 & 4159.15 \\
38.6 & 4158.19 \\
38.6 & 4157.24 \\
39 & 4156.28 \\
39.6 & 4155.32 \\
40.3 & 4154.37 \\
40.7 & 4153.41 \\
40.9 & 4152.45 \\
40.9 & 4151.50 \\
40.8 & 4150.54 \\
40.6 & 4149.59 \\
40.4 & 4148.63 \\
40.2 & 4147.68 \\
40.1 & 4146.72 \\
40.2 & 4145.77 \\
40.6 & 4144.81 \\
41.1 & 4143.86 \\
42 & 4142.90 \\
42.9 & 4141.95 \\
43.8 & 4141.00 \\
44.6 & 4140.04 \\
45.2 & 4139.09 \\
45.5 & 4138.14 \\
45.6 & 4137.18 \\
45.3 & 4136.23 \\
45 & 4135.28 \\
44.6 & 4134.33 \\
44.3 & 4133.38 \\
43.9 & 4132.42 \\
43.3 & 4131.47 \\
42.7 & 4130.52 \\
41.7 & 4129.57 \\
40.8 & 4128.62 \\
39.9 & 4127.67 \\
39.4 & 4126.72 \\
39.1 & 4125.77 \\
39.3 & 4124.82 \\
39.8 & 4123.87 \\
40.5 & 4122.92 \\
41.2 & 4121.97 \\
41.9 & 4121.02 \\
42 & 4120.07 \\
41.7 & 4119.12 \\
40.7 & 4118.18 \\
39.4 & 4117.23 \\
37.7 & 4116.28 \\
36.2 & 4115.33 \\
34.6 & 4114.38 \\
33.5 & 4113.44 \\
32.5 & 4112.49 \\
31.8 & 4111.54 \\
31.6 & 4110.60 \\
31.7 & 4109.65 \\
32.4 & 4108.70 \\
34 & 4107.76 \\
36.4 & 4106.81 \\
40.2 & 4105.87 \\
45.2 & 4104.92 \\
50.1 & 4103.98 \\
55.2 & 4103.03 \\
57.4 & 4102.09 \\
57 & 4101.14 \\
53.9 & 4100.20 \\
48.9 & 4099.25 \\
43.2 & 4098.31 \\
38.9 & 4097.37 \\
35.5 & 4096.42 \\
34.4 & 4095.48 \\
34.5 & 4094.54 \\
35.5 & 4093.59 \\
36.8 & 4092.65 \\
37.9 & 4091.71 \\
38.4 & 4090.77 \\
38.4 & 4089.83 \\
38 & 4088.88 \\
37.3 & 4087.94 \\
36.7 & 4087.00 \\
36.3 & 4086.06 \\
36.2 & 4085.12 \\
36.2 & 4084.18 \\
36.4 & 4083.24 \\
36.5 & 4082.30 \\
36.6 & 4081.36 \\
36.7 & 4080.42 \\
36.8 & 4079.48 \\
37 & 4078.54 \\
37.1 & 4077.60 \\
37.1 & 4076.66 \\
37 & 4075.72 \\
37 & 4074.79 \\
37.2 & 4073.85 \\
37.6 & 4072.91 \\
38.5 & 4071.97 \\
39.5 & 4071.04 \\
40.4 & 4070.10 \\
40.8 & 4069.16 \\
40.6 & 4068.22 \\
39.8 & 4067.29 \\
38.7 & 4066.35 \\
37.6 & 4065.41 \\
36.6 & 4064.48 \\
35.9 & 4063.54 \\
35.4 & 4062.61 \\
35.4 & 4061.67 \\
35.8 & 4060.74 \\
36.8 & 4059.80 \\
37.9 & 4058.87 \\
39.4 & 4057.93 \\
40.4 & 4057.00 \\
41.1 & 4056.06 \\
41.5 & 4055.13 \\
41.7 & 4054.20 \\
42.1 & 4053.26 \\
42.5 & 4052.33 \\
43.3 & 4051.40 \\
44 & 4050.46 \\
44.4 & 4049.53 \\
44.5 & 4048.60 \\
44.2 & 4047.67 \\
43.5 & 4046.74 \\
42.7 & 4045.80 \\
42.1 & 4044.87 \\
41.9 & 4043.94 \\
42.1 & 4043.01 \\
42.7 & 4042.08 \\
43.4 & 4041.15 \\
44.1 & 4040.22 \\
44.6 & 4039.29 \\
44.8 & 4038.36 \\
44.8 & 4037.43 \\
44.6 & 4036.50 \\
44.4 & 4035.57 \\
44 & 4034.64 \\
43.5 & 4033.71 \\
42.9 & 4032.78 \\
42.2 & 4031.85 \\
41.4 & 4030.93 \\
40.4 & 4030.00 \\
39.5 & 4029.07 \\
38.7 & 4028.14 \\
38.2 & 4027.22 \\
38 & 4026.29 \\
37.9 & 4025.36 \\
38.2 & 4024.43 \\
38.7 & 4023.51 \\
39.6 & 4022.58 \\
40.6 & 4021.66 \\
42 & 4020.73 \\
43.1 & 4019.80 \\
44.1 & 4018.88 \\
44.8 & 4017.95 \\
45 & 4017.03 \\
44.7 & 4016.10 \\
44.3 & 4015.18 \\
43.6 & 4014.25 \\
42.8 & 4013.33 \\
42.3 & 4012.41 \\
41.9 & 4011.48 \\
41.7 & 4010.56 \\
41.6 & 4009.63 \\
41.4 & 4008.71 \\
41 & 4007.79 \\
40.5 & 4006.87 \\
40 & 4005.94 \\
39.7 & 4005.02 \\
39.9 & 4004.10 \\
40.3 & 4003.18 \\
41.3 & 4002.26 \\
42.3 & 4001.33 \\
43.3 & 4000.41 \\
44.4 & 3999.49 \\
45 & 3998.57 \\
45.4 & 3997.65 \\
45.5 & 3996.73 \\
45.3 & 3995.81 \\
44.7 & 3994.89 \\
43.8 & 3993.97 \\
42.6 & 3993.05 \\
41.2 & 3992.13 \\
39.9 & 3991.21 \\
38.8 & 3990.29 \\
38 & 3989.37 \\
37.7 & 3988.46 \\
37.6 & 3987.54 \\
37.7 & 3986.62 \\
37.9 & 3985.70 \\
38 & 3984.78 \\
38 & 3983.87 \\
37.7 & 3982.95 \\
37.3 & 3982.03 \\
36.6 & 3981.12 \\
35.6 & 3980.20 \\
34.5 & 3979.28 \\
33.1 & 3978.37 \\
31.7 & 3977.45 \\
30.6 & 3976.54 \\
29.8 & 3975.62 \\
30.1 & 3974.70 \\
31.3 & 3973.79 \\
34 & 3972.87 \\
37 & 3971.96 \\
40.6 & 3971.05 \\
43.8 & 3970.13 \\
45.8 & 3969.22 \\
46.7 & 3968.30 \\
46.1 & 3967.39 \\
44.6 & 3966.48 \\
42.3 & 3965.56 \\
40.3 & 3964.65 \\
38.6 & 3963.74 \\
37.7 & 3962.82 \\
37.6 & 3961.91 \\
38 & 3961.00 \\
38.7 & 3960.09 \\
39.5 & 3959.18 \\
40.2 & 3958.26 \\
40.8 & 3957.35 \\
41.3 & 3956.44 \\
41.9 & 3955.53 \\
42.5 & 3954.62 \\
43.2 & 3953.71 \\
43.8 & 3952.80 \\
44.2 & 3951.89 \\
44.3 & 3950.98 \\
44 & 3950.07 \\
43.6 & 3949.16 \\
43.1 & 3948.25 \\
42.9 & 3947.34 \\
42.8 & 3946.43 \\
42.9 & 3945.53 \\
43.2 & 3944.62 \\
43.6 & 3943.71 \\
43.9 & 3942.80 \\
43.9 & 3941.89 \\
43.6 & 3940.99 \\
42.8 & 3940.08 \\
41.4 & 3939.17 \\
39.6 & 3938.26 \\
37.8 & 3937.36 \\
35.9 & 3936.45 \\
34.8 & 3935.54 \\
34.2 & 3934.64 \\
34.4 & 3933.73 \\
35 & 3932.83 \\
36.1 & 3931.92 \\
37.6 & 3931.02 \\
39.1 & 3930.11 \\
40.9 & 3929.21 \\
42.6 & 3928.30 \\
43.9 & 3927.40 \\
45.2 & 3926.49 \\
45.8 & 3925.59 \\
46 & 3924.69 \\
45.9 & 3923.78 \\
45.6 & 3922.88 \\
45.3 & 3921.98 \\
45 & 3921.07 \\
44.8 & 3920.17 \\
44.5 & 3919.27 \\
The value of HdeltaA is 1.2 angstrom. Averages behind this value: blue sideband 39.8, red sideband 41.8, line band 39.5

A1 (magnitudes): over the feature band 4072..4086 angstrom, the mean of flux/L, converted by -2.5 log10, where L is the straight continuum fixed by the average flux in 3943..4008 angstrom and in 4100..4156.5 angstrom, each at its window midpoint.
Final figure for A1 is 0.116 mag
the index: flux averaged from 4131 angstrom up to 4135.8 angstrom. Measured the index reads 44.2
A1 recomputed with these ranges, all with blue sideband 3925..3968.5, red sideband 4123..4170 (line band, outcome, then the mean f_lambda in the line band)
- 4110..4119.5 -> 0.15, 35.9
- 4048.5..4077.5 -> 0.05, 39.3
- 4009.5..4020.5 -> -0.06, 43.3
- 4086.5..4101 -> 0.04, 39.6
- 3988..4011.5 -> -0.02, 41.8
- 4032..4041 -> -0.07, 44.1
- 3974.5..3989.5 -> 0.16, 35.4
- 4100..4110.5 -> -0.08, 44.1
